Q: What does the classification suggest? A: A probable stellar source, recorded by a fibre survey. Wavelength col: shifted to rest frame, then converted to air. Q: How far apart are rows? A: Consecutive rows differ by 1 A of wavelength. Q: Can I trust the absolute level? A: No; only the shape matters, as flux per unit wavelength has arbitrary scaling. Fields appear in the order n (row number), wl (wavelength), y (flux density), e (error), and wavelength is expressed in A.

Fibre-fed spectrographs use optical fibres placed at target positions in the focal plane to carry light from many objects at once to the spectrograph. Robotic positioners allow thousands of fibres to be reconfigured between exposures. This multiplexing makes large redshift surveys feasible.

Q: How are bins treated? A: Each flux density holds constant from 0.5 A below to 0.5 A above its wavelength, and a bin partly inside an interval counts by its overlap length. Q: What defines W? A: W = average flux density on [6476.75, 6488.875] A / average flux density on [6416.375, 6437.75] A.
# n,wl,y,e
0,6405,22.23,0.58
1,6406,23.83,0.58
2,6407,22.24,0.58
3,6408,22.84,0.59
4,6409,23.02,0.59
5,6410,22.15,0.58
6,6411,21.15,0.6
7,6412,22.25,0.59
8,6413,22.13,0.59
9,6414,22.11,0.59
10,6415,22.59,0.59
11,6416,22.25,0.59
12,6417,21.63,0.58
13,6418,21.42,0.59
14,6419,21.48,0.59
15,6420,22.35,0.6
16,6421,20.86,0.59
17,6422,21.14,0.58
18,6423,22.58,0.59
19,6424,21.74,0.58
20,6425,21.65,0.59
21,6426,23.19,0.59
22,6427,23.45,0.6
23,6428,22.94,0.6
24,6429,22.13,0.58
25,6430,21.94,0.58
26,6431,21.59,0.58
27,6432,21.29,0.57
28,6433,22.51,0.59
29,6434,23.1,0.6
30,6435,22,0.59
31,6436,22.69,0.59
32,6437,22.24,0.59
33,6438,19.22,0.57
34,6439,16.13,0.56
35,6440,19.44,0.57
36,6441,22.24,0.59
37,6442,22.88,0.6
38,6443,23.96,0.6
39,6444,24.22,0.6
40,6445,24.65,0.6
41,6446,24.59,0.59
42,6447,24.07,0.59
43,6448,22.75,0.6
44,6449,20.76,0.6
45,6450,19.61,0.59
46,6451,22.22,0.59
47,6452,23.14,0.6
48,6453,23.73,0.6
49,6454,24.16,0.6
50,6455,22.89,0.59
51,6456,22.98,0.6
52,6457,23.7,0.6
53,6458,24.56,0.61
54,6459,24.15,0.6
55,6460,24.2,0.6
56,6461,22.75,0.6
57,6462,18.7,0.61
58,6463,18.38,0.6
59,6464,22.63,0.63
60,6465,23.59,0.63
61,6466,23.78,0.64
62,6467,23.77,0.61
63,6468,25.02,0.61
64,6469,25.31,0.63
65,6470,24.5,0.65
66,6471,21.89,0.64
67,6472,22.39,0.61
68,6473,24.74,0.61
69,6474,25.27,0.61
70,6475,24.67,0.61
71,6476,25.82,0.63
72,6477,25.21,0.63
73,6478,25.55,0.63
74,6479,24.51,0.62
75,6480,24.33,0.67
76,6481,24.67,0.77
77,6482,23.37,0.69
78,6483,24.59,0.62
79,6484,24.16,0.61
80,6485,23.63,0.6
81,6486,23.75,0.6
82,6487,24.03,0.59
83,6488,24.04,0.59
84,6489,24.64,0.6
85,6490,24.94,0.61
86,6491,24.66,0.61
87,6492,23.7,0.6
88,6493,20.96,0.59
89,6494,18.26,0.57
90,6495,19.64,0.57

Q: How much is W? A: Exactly 1.10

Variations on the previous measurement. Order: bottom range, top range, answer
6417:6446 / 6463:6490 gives 1.10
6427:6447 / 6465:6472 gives 1.08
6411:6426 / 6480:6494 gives 1.08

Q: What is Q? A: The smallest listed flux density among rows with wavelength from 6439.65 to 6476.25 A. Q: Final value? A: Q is 18.38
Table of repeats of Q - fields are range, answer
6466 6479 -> 21.89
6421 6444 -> 16.13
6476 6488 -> 23.37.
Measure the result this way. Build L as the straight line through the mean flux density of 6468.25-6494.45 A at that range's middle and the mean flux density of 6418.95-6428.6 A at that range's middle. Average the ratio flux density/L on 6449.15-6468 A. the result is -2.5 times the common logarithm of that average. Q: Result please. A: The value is 0.03 mag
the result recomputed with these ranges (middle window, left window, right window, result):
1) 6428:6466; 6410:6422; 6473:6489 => 0.036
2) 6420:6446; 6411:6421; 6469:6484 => 0.028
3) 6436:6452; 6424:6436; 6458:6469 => 0.028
